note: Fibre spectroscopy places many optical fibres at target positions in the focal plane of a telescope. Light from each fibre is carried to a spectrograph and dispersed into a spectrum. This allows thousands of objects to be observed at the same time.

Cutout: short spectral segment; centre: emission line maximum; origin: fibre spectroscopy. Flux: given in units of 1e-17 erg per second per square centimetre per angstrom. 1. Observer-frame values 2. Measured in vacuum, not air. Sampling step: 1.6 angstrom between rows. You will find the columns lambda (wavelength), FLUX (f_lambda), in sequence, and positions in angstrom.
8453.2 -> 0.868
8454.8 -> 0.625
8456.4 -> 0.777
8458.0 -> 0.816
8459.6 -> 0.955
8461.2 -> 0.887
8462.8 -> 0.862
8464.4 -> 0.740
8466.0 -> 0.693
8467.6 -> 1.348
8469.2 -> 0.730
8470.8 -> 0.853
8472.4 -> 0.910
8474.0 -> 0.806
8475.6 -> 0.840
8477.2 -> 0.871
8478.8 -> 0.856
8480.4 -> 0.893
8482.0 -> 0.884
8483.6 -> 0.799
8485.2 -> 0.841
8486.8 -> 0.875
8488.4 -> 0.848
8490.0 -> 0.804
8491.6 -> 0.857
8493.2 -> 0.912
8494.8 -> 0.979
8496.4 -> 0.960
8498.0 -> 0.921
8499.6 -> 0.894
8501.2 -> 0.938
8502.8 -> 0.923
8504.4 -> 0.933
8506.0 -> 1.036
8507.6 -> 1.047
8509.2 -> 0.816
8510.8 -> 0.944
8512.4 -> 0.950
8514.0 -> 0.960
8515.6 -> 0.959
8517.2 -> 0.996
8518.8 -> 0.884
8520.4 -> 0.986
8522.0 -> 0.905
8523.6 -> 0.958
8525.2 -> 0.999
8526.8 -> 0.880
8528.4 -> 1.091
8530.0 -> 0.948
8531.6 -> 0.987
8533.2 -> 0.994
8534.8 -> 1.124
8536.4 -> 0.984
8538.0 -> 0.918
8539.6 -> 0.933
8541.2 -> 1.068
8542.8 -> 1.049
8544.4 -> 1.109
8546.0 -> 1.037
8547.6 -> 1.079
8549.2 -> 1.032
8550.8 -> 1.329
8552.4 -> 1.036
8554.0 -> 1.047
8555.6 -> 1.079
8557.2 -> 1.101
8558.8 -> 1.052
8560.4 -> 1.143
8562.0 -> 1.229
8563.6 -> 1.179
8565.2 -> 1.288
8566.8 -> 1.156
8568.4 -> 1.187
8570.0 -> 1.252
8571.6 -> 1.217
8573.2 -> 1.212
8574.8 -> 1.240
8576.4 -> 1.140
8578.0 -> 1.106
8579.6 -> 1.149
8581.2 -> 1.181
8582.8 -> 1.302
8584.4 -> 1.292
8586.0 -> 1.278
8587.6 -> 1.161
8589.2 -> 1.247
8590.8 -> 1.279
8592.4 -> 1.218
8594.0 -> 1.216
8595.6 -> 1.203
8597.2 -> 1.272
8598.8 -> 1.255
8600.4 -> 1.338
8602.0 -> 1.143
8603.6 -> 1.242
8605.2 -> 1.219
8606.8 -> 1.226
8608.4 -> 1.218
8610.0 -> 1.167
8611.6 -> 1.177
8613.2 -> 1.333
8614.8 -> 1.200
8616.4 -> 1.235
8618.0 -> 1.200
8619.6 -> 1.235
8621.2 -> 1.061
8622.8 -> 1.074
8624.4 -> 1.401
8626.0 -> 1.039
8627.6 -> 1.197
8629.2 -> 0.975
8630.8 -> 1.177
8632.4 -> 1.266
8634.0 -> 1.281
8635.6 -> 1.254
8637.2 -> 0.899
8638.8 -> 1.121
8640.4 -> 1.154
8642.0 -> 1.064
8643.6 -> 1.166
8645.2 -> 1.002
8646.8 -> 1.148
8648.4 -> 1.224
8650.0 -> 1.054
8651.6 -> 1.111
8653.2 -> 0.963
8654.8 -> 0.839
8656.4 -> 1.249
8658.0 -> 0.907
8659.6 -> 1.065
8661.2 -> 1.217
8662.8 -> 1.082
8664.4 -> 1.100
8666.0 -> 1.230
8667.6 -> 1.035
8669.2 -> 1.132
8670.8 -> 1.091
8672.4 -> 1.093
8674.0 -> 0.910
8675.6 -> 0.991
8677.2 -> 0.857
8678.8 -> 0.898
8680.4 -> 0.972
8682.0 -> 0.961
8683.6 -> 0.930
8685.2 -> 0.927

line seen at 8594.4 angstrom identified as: Mg II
